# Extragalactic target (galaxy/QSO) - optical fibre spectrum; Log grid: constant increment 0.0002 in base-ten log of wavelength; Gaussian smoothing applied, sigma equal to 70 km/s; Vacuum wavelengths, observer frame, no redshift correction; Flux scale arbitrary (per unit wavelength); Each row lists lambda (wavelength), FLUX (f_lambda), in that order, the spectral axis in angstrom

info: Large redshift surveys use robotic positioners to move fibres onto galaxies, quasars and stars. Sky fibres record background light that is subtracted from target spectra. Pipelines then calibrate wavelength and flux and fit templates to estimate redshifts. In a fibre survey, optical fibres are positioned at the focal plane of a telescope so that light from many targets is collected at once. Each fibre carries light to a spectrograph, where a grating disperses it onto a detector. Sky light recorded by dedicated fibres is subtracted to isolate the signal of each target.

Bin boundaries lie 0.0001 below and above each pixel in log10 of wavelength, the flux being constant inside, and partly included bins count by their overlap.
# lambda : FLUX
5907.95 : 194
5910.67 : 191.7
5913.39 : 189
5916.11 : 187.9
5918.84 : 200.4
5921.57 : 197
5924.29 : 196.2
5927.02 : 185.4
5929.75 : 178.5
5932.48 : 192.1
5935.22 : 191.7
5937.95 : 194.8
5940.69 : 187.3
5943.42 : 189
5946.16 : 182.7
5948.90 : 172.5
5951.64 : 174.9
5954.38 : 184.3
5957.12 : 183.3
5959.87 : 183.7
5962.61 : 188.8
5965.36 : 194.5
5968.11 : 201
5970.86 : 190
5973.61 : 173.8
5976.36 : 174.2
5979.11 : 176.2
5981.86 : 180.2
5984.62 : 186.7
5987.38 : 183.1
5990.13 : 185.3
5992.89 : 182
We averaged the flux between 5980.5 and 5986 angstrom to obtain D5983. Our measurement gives 183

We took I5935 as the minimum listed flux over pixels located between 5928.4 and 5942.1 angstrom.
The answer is 178.5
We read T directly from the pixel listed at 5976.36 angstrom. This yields 174.2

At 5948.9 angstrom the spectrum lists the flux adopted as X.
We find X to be 172.5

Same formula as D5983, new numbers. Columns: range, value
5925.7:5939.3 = 188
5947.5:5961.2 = 180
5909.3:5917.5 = 190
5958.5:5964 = 186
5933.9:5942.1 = 191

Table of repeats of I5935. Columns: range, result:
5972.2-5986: 173.8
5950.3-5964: 174.9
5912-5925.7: 187.9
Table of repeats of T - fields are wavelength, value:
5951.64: 174.9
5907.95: 194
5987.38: 183.1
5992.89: 182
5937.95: 194.8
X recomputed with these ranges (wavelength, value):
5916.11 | 187.9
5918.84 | 200.4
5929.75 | 178.5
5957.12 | 183.3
